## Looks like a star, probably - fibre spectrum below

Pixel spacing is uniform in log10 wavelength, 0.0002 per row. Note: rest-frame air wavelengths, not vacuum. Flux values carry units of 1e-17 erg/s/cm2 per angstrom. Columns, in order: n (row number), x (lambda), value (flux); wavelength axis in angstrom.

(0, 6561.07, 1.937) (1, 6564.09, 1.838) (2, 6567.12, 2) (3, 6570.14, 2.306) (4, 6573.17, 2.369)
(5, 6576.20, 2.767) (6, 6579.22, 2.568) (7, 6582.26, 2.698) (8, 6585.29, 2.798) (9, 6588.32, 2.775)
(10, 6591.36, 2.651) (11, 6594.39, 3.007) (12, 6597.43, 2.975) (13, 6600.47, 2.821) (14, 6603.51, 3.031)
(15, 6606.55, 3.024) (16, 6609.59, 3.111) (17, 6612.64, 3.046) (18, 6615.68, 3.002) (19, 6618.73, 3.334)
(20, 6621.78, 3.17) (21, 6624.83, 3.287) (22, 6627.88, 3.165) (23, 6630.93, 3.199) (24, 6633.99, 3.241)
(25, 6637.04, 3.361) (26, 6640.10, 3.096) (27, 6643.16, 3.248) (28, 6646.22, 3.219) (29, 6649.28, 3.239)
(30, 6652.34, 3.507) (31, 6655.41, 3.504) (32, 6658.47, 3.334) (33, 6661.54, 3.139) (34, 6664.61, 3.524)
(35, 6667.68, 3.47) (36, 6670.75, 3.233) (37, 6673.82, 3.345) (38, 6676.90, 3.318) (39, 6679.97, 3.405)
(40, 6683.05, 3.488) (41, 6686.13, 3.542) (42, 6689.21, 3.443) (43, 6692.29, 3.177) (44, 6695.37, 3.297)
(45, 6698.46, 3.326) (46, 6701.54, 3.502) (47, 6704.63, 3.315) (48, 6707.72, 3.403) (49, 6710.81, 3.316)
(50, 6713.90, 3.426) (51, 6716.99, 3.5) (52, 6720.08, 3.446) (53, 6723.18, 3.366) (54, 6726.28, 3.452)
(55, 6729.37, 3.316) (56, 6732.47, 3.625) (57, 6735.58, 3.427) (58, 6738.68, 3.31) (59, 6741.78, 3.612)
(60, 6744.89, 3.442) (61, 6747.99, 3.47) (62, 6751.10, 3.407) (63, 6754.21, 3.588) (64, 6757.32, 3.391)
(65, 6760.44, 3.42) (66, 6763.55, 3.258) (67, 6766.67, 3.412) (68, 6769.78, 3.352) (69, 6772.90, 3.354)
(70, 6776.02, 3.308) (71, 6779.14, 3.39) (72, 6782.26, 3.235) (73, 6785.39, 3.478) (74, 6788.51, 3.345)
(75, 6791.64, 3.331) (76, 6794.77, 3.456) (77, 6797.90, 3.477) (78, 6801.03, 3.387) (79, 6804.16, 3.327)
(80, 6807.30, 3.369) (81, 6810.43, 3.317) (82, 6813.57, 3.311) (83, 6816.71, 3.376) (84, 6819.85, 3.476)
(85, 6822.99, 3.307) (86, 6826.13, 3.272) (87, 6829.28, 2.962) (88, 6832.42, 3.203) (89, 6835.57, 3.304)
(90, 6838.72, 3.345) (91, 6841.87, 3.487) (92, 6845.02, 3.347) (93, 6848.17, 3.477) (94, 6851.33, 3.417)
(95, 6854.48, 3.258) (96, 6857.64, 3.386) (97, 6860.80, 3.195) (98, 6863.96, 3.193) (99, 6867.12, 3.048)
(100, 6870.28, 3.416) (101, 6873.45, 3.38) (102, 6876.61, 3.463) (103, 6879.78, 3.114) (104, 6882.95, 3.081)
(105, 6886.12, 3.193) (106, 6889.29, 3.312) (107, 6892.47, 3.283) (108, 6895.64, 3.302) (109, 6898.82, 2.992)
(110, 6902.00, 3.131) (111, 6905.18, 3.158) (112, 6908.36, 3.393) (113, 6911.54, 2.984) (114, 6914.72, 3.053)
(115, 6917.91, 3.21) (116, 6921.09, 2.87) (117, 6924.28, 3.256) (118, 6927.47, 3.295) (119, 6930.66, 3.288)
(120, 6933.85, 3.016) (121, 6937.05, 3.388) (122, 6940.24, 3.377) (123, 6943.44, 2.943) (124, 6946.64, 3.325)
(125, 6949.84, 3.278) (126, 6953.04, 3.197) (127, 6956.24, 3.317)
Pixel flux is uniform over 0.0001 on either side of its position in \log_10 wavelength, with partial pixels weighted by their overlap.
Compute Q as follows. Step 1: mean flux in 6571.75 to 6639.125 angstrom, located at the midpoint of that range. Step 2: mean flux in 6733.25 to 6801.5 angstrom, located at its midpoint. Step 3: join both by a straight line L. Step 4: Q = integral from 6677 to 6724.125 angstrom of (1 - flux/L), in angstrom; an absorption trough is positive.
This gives -2.4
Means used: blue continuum 2.98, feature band 3.39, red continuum 3.4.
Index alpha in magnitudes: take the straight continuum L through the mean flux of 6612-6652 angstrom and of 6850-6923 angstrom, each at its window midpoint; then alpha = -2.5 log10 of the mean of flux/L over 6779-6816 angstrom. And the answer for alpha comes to -0.05 mag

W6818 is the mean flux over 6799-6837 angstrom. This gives 3.3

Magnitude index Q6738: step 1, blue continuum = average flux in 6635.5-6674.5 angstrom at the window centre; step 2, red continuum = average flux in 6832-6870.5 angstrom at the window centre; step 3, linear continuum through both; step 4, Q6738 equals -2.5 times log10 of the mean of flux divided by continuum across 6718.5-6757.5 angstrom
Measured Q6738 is -0.043 mag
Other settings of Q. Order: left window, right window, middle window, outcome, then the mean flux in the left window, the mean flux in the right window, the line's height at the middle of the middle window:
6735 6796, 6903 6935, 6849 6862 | -0.3 angstrom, 3.4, 3.15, 3.26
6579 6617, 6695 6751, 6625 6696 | -3.8 angstrom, 2.9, 3.42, 3.16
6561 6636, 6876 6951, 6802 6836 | -2.3 angstrom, 2.83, 3.19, 3.08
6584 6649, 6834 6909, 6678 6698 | -1.6 angstrom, 3.08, 3.28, 3.13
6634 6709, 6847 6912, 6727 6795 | -2.0 angstrom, 3.35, 3.25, 3.31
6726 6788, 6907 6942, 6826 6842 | 0.3 angstrom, 3.41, 3.19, 3.31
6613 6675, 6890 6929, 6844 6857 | -0.8 angstrom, 3.28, 3.16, 3.19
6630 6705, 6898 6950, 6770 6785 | -0.3 angstrom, 3.34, 3.17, 3.27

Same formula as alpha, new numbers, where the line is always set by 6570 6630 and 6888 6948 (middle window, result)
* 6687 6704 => -0.123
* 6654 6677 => -0.134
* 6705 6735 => -0.137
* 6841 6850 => -0.102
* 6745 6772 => -0.122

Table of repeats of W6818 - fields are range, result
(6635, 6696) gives 3.34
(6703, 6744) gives 3.42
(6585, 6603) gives 2.85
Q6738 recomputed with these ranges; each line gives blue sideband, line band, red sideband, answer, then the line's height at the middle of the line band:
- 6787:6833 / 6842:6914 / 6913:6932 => -0.01 mag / 3.23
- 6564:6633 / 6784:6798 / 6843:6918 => -0.10 mag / 3.12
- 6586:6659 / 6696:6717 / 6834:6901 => -0.07 mag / 3.19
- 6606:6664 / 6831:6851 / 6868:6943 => -0.05 mag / 3.21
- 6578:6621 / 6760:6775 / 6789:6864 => -0.04 mag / 3.23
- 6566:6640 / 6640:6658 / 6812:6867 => -0.11 mag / 2.99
